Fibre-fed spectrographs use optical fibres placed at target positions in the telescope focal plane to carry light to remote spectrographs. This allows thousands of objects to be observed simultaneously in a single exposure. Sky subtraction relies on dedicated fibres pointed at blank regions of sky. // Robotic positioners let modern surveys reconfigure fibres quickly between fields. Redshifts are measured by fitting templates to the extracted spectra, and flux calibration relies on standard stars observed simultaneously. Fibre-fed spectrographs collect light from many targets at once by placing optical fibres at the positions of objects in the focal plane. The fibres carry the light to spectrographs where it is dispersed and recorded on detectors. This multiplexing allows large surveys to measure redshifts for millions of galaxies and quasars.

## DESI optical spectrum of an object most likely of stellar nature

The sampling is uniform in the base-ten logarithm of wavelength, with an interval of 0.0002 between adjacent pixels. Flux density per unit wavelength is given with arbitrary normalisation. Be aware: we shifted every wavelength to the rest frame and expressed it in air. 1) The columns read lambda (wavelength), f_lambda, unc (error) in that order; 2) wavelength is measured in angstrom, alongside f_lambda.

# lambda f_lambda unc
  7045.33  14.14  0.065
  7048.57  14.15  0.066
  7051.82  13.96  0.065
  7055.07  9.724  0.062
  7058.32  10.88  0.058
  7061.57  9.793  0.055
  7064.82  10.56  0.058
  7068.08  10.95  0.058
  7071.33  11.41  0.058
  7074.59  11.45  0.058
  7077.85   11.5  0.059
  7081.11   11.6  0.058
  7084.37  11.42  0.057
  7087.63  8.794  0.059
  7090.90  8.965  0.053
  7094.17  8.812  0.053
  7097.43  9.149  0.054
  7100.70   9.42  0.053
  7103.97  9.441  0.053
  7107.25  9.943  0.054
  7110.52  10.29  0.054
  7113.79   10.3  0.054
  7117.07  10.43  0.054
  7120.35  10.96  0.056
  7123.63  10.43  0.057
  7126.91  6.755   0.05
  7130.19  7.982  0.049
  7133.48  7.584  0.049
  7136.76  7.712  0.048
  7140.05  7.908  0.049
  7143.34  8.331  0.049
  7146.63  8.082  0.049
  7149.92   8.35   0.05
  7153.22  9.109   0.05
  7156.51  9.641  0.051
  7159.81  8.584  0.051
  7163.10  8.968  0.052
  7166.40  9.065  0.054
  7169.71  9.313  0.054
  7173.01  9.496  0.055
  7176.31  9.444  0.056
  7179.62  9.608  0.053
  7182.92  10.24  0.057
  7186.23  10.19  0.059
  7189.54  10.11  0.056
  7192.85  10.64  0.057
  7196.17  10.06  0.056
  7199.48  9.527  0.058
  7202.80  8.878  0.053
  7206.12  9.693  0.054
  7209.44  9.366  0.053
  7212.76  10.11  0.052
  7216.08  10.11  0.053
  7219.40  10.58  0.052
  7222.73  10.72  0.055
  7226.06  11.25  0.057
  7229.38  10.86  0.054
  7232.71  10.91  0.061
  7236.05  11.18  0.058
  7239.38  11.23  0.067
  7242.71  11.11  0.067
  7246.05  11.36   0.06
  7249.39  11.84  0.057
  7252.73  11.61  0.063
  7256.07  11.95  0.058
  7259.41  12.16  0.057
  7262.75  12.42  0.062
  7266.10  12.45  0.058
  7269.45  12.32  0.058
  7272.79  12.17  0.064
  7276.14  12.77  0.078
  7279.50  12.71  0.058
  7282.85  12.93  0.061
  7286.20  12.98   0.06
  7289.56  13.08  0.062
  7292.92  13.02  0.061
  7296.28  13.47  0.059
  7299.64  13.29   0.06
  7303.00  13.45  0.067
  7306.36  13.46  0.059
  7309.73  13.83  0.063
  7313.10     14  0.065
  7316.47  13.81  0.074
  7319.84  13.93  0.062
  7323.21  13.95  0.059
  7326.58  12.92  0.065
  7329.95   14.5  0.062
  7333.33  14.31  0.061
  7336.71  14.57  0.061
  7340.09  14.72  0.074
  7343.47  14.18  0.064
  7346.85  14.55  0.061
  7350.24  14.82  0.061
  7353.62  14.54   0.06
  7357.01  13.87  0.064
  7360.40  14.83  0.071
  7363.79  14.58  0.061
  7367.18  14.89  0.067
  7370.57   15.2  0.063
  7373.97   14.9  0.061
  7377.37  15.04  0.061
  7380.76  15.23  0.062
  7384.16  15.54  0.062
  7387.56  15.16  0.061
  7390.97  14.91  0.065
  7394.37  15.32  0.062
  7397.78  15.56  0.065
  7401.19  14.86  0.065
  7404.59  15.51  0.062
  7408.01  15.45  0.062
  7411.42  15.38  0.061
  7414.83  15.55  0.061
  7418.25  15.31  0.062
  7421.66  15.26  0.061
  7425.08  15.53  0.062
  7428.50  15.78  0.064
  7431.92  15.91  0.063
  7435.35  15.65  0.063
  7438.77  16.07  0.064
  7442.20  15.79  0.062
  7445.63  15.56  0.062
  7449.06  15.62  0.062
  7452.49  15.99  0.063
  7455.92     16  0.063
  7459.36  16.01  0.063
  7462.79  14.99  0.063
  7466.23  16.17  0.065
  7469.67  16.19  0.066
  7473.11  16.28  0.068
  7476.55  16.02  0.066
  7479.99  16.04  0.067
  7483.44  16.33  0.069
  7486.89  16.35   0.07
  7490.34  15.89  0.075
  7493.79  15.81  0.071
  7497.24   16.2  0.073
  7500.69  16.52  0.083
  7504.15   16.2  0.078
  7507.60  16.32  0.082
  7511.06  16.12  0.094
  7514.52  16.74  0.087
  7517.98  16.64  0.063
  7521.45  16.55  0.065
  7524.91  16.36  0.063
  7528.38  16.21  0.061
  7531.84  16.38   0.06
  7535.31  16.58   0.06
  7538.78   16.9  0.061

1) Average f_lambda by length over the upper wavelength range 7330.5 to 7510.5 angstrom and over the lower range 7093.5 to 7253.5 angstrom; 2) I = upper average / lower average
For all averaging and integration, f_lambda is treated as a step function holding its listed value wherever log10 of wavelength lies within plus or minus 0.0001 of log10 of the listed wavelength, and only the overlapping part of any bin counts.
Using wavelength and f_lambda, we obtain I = 1.6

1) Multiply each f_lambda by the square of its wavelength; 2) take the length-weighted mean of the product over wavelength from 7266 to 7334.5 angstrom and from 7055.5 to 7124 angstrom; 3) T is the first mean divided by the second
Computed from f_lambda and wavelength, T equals 1.4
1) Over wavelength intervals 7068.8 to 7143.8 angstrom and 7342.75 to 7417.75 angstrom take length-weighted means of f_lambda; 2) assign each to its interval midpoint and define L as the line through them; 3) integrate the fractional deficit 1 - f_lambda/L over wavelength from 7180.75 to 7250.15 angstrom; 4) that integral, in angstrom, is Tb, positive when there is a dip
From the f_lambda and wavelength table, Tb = 7.8 angstrom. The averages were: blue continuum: 9.62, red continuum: 15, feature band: 10.5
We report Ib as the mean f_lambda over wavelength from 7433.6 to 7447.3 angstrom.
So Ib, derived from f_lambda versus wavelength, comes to 15.8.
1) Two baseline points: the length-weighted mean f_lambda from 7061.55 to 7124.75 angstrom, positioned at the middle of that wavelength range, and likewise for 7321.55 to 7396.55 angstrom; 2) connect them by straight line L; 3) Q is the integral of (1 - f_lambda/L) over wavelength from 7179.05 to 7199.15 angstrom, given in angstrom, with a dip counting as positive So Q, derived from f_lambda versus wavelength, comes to 2.9 angstrom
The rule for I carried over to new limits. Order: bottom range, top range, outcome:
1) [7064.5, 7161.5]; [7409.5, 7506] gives 1.67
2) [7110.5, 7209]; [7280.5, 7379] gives 1.52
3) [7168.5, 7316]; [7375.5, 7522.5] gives 1.38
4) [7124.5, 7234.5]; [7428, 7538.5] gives 1.72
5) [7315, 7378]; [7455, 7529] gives 1.12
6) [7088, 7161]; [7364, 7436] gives 1.70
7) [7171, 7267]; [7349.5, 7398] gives 1.40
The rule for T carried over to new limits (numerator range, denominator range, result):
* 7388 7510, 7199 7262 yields 1.55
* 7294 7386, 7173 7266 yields 1.39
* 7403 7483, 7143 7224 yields 1.77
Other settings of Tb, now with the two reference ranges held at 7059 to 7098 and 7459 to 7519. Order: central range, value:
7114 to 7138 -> 4.6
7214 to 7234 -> 2.8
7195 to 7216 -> 4.4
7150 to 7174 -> 5.1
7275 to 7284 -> 0.3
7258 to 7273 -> 0.8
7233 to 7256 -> 2.4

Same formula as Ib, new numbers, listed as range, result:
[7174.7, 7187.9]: 9.87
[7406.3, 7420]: 15.4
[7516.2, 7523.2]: 16.6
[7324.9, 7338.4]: 14.1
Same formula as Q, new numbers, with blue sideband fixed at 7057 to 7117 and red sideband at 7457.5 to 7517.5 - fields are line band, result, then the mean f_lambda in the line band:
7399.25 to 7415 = -0.4 angstrom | 15.3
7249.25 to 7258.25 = 0.6 angstrom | 11.8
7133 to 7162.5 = 7.2 angstrom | 8.42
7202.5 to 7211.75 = 2.0 angstrom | 9.43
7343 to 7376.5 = -0.9 angstrom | 14.7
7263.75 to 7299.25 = 0.9 angstrom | 12.8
